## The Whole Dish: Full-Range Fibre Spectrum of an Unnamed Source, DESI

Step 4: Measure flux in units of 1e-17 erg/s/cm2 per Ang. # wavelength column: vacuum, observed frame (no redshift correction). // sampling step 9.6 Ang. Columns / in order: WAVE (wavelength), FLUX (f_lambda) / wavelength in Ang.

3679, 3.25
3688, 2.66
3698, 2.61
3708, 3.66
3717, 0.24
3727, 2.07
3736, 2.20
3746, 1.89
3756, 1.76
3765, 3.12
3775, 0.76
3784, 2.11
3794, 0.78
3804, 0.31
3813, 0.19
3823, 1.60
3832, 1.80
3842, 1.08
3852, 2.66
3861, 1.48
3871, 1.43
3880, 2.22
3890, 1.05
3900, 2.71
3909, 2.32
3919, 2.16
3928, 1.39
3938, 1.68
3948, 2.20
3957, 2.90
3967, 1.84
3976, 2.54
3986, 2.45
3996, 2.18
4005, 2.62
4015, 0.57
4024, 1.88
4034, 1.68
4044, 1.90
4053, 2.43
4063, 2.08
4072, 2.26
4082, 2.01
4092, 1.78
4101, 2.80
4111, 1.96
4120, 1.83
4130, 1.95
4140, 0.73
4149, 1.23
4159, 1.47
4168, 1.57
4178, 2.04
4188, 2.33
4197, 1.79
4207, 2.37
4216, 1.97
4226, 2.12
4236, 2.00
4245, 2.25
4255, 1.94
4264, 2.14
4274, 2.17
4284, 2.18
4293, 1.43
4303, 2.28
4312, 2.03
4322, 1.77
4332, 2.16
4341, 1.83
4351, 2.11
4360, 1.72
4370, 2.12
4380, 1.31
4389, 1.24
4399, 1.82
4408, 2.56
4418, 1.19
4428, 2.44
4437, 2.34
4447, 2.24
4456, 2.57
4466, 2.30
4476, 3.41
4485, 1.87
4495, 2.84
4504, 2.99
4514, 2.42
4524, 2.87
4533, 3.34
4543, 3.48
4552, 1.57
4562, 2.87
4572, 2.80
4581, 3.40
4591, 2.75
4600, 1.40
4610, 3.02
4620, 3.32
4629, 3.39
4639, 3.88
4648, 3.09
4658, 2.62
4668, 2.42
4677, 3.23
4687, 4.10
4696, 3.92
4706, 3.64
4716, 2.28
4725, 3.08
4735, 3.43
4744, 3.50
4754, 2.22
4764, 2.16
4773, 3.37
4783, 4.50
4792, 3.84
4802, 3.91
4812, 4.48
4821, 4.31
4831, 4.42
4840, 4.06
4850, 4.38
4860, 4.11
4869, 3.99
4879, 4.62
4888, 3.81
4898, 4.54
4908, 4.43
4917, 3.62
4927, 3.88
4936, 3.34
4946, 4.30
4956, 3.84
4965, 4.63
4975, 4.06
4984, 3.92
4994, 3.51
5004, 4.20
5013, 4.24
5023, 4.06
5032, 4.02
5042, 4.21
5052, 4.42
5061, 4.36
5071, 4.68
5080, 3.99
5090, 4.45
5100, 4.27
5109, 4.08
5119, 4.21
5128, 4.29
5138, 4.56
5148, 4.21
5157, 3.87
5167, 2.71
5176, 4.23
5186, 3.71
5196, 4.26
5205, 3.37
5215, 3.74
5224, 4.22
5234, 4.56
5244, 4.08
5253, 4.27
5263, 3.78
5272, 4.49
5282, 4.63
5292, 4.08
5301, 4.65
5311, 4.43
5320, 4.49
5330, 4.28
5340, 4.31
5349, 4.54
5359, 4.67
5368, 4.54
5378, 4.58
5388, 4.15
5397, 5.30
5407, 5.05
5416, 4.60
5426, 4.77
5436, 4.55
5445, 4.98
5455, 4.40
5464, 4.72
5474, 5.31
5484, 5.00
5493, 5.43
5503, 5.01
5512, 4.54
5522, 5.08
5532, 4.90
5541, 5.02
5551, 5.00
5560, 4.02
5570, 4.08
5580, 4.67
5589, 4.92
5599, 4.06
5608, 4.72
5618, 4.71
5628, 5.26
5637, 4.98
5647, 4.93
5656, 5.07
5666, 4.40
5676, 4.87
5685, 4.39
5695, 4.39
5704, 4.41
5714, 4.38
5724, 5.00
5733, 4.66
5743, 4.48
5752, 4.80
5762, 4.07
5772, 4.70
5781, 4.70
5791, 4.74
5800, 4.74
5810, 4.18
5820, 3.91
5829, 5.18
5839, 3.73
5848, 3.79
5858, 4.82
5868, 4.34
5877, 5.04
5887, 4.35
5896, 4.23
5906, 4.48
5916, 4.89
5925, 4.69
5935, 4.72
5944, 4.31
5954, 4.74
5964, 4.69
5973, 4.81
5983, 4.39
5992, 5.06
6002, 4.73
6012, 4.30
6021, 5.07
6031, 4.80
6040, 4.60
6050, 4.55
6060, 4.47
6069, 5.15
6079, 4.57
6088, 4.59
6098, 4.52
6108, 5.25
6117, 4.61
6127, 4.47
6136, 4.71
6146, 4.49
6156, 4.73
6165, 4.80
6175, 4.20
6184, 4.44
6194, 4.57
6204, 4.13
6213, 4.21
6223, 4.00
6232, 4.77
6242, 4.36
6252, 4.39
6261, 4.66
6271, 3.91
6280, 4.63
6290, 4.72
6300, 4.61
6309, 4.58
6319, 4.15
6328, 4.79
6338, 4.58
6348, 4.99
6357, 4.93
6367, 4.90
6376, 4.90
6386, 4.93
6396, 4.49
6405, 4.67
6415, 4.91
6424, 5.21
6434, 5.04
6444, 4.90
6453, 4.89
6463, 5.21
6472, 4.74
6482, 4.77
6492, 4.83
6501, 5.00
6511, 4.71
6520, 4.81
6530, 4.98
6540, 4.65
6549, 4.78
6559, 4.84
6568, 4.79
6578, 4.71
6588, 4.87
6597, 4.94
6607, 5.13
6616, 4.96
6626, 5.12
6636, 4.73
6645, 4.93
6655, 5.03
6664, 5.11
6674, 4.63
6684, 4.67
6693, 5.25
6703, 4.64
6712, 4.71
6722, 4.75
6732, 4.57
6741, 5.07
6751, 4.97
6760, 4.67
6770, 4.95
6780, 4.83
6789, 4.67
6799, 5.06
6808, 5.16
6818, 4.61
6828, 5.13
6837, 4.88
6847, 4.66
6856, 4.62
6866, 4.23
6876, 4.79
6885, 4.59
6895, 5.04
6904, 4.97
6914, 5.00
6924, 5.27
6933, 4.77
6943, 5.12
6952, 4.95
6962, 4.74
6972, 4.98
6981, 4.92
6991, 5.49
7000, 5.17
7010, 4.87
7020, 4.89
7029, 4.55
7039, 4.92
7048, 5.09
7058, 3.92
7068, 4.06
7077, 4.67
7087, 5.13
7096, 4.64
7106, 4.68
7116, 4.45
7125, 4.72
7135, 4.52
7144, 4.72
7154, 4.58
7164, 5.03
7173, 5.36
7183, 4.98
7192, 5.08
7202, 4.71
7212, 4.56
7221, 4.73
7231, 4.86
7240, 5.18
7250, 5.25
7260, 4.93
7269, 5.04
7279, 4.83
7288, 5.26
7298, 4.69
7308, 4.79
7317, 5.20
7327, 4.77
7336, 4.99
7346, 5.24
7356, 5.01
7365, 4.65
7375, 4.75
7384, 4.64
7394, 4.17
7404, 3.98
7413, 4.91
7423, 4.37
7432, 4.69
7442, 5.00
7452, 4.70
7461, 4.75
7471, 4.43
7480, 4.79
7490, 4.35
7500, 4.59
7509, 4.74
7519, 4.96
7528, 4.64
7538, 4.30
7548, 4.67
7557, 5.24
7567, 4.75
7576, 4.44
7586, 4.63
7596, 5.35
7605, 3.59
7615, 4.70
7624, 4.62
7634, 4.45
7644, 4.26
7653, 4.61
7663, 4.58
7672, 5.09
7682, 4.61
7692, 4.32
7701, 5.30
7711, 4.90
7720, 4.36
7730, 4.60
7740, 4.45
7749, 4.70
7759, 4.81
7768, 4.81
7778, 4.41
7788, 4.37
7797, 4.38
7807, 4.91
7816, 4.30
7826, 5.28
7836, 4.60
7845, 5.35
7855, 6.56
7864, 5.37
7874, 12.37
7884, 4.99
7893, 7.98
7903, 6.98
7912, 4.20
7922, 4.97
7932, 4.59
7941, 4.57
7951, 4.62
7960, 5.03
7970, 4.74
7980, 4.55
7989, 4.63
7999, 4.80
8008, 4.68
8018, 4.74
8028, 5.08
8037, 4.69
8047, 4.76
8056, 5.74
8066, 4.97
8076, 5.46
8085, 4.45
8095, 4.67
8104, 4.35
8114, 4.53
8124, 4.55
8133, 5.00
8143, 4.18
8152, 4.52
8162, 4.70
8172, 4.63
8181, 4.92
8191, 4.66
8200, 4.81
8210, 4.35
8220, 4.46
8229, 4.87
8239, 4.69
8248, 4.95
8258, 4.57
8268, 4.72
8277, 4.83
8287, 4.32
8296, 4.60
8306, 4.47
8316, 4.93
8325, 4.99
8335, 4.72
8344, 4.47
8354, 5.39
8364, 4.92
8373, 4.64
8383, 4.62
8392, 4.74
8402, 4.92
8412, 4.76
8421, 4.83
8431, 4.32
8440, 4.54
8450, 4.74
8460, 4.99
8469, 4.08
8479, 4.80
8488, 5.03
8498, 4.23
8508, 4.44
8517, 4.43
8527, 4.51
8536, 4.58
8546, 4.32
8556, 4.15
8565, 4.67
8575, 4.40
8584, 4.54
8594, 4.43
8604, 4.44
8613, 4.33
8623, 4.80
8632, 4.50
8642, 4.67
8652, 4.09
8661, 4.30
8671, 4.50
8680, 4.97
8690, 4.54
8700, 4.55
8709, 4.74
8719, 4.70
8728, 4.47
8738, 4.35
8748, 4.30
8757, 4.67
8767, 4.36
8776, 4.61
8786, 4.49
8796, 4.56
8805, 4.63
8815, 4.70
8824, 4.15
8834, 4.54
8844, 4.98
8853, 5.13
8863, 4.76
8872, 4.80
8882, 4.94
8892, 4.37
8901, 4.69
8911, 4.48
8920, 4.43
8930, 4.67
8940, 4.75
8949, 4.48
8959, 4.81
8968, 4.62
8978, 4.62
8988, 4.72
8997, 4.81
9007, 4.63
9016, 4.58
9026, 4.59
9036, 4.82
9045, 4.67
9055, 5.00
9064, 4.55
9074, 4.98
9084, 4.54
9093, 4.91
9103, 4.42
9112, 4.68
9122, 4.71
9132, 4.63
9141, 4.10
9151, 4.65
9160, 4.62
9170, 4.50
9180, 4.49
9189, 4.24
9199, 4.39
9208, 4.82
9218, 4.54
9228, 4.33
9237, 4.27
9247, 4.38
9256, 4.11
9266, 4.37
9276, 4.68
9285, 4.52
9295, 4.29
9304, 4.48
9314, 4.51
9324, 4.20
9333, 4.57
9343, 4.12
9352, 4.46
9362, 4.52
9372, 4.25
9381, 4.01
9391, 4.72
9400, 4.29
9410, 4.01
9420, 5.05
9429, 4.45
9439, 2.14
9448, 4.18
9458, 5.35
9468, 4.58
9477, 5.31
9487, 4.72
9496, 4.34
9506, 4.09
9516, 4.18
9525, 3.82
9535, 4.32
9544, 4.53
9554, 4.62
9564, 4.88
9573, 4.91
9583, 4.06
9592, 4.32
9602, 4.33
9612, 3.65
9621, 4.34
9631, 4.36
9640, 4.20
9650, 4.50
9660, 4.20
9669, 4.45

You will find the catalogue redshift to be 0.199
